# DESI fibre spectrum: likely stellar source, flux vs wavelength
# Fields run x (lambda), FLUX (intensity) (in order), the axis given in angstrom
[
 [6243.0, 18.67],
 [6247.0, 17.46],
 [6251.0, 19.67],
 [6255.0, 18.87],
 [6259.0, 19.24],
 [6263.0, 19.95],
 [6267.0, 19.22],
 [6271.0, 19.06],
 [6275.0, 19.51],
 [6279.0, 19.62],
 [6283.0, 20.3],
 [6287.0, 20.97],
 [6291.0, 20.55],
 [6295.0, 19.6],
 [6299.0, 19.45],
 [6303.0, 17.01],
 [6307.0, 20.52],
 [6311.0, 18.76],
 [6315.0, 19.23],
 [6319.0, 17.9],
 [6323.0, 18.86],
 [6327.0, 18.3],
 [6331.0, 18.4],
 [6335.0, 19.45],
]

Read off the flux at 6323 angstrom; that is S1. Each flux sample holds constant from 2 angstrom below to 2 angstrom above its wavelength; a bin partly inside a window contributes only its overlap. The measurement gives 18.86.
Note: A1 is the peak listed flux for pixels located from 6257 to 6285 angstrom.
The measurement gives 20.3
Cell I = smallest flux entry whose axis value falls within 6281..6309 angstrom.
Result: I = 17.01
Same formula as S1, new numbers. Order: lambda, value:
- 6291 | 20.55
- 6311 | 18.76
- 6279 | 19.62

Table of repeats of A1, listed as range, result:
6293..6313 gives 20.52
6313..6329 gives 19.23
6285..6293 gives 20.97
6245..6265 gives 19.95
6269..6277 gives 19.51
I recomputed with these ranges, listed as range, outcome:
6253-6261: 18.87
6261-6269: 19.22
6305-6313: 18.76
